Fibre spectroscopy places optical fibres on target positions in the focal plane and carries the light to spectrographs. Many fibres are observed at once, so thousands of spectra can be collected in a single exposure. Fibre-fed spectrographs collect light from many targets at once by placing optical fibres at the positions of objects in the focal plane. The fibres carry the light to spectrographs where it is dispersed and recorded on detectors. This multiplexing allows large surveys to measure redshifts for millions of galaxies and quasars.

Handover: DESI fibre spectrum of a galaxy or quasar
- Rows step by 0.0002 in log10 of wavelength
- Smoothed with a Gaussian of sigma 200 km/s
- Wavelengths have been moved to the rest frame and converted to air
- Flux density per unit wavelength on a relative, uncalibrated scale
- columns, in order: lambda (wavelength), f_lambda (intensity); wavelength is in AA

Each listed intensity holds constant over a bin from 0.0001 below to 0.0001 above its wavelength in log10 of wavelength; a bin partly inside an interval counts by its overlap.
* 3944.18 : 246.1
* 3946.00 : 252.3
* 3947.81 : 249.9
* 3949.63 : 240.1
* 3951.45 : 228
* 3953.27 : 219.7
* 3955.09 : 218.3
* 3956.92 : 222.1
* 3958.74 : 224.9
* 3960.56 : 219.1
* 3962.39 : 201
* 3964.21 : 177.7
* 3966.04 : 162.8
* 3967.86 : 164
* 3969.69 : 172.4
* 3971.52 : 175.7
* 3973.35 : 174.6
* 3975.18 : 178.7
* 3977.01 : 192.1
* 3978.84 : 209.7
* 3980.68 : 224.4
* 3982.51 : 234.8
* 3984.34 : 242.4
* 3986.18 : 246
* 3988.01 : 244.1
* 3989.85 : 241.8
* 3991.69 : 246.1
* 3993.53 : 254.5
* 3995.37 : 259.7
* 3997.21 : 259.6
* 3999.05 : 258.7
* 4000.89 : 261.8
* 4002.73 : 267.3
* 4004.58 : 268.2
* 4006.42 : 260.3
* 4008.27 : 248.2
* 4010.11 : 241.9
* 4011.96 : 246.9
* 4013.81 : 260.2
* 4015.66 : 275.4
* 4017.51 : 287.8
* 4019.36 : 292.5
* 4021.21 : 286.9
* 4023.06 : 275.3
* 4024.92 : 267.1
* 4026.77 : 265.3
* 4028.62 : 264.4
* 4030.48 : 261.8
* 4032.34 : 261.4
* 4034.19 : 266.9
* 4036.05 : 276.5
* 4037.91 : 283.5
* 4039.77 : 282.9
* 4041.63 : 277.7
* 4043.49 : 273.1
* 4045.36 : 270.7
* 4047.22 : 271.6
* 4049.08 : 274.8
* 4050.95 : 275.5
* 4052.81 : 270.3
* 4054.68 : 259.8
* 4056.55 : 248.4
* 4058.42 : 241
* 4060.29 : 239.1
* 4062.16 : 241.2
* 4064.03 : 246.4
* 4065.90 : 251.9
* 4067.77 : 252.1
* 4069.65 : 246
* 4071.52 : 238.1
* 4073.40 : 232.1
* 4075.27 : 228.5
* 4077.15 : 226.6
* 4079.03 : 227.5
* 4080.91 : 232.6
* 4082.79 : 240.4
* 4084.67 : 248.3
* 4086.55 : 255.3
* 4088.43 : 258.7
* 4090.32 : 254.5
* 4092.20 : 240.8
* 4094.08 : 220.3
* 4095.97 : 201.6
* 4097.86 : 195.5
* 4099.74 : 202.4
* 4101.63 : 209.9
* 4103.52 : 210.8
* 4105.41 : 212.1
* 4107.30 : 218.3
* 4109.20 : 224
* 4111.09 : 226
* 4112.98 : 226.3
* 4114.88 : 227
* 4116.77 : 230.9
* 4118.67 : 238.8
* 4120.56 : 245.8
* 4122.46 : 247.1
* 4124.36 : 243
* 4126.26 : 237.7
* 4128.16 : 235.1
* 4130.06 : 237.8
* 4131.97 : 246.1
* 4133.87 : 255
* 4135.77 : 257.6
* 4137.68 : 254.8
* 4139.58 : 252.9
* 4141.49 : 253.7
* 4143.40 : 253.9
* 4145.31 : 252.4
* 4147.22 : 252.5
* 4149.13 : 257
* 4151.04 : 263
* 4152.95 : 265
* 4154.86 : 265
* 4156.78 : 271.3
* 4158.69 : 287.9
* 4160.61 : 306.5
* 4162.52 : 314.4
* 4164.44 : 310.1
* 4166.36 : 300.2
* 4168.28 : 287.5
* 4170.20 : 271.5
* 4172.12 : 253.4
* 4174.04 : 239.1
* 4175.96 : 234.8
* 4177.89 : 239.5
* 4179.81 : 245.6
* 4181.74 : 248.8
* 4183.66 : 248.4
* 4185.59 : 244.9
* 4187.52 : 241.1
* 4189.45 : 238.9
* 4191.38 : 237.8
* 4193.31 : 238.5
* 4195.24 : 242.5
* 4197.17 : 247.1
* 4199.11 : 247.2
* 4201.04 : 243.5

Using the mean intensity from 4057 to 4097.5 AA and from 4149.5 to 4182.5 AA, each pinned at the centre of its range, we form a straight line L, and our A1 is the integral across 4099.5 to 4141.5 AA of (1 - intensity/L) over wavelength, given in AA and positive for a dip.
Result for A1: 3.3 AA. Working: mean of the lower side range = 239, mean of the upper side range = 271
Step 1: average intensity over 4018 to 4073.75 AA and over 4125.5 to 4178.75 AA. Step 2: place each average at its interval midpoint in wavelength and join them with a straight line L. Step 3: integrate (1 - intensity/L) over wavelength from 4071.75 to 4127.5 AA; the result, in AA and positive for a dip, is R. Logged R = 7.1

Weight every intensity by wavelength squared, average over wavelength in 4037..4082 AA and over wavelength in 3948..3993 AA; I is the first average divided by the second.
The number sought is 1.25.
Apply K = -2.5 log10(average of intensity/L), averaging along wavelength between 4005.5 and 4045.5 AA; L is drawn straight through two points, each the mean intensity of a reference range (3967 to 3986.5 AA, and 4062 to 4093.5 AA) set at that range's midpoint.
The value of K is -0.22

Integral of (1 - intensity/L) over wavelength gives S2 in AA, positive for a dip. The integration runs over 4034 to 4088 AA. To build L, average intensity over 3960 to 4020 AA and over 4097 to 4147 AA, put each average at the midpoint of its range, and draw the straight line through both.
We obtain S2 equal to -4.8 AA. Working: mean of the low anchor 232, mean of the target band 254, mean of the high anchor 235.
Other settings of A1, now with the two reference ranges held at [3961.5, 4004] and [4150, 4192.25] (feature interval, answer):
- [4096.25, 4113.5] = 2.5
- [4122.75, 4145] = 0.7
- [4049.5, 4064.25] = -1.0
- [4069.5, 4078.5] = 0.3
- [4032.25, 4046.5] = -2.5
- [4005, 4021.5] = -2.8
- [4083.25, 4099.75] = 0.9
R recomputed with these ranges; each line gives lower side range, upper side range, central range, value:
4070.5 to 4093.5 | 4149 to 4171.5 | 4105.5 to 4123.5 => 1.9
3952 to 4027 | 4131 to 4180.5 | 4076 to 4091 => 0.6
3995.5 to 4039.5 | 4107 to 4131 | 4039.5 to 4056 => -0.9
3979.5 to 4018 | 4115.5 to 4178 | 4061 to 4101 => 3.4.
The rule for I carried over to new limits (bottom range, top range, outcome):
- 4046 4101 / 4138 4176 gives 1.16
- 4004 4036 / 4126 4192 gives 1.04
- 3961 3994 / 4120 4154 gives 1.31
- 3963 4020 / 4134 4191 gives 1.22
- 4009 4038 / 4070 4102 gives 0.88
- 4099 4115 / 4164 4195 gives 1.21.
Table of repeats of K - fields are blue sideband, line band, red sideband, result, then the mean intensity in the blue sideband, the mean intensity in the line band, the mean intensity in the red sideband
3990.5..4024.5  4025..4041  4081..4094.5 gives -0.05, 264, 270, 246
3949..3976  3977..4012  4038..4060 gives -0.11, 198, 247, 267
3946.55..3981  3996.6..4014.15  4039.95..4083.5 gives -0.15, 203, 257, 251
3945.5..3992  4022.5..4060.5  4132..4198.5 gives -0.16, 213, 267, 259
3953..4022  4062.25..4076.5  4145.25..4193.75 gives 0.02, 232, 242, 263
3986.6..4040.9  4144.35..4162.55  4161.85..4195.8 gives -0.05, 264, 272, 257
